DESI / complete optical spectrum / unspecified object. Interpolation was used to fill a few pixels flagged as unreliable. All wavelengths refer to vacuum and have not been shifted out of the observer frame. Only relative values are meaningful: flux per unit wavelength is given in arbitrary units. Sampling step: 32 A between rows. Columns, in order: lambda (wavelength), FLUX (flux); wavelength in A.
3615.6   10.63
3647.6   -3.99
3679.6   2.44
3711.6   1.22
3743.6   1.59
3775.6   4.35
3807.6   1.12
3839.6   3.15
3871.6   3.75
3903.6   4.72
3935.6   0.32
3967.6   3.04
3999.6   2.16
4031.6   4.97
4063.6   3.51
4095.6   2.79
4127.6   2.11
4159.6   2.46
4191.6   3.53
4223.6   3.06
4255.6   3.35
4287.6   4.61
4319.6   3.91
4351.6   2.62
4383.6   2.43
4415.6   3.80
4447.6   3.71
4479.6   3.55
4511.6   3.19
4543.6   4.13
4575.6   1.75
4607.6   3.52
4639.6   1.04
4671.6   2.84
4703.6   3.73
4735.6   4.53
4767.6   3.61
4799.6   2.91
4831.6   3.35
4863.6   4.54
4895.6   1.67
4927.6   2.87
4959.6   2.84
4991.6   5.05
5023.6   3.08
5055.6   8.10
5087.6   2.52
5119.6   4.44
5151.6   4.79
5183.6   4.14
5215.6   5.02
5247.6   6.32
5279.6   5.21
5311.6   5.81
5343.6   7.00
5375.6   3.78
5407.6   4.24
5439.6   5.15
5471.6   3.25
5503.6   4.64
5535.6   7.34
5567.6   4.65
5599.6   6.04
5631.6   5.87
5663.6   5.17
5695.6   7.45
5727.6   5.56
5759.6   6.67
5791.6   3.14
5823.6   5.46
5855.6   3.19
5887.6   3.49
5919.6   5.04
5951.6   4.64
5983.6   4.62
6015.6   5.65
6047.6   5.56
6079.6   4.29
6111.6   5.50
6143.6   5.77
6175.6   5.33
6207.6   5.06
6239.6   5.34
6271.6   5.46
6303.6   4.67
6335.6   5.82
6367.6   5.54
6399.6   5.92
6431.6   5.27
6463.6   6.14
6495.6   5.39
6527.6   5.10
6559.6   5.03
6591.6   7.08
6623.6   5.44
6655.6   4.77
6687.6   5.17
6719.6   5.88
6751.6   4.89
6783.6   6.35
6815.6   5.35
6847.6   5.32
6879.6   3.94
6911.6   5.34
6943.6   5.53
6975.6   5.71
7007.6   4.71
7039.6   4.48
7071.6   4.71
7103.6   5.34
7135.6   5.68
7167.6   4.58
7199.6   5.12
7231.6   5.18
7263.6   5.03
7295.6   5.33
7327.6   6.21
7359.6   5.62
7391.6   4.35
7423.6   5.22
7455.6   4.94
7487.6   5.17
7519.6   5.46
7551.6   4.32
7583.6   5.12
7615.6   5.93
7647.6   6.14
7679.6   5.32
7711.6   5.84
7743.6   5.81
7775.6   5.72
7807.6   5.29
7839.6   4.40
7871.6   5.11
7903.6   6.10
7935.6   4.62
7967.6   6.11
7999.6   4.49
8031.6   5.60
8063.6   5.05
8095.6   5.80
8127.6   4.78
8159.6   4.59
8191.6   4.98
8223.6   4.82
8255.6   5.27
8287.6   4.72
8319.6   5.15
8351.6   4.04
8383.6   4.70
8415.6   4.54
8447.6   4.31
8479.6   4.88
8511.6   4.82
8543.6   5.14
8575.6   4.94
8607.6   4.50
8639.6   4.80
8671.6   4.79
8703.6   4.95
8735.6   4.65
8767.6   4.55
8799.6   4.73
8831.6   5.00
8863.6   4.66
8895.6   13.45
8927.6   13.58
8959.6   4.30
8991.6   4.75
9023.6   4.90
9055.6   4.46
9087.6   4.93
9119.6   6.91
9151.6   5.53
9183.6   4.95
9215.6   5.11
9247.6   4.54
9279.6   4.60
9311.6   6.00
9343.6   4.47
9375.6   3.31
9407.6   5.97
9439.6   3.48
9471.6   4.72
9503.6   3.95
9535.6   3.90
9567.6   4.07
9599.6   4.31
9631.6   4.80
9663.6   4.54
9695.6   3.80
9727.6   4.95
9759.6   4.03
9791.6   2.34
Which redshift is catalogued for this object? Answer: 0.36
